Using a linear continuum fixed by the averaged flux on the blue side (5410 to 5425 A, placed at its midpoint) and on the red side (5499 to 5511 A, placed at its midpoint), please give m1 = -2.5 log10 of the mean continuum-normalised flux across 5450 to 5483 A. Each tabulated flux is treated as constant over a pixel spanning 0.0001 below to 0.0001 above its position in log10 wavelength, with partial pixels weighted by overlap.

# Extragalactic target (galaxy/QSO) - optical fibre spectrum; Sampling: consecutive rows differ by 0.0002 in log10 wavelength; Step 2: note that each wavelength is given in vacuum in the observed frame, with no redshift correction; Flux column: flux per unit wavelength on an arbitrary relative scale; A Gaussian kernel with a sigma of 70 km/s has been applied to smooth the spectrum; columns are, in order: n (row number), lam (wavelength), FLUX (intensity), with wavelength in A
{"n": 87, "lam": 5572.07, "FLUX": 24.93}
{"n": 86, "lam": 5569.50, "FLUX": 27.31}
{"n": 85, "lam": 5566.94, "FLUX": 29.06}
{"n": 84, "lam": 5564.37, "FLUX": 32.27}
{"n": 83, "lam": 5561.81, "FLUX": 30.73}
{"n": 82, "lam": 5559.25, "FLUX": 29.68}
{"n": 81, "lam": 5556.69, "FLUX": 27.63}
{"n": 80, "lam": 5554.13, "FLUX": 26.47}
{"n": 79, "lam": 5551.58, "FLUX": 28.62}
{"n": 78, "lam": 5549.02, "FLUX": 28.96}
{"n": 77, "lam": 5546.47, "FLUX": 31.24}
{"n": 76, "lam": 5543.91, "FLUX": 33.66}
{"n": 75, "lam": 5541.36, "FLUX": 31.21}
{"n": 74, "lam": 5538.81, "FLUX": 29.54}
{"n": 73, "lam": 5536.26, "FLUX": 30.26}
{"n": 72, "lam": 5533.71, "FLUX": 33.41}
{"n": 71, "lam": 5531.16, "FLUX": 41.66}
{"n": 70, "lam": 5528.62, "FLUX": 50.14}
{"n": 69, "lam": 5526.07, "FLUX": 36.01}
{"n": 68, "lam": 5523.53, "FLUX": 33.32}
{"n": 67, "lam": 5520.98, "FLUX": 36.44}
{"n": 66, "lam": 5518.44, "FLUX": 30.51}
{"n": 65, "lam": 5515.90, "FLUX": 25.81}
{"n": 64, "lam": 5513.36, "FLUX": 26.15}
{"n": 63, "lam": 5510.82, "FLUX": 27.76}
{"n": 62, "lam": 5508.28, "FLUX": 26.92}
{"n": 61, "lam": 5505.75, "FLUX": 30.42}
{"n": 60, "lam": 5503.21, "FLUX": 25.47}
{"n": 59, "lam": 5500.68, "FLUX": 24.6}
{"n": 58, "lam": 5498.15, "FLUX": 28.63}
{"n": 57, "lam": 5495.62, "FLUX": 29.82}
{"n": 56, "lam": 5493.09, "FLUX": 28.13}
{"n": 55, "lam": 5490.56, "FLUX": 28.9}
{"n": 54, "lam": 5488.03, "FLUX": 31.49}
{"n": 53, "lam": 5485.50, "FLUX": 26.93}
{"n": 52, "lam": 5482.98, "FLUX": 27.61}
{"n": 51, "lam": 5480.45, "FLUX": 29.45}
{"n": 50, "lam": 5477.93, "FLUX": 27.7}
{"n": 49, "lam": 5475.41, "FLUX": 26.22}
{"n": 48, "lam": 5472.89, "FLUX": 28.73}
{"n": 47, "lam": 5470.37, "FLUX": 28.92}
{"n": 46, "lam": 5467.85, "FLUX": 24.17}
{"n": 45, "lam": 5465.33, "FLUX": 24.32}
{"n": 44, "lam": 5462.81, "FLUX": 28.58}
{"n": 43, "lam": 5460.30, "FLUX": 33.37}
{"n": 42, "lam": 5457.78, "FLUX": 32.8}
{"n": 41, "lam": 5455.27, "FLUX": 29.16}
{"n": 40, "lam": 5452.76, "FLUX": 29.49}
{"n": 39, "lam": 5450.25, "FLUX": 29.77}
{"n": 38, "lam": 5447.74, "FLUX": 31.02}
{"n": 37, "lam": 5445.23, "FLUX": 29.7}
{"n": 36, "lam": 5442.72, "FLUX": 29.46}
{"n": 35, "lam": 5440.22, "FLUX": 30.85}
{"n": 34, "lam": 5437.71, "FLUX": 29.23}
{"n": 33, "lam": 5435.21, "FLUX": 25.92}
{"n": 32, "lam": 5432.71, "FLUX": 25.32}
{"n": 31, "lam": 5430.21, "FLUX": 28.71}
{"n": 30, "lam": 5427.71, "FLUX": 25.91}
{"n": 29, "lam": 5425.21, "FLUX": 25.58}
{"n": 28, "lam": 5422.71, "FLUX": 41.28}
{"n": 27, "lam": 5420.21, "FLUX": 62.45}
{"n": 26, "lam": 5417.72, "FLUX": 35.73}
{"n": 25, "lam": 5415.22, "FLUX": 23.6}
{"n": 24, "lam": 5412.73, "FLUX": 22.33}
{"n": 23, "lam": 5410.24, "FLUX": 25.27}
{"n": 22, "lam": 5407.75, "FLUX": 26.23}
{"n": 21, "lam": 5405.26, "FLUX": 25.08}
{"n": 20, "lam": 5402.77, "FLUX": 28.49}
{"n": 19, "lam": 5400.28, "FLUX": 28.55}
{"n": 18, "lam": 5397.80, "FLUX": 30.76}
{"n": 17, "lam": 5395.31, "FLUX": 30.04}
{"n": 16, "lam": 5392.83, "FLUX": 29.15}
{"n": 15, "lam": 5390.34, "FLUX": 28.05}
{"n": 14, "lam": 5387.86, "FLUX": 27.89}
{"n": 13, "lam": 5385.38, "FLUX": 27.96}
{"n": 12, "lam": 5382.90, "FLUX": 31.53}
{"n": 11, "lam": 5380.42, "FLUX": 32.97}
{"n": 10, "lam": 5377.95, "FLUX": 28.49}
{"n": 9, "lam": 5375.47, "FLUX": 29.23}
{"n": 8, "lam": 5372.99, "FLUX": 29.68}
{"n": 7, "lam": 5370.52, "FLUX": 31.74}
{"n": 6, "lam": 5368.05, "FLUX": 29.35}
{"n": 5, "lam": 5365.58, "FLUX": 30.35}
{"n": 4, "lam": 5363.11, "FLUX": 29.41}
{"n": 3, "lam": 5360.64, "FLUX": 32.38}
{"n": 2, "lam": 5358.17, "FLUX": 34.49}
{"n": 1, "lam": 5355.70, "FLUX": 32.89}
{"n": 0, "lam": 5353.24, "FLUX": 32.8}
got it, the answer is 0.07 mag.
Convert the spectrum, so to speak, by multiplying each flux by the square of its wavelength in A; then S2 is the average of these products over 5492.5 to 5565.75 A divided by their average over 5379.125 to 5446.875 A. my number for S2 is 1.08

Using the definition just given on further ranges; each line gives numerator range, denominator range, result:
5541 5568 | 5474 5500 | 1.08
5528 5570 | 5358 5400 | 1.12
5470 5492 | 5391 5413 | 1.06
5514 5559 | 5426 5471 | 1.17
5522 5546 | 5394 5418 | 1.36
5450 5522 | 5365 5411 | 1.02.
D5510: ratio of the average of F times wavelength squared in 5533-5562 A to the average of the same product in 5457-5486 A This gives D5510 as 1.10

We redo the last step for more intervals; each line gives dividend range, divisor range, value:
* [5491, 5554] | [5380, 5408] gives 1.13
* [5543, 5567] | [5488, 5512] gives 1.08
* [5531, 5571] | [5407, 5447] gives 1.04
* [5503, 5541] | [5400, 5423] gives 1.07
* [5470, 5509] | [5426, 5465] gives 0.98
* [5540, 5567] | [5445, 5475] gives 1.07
